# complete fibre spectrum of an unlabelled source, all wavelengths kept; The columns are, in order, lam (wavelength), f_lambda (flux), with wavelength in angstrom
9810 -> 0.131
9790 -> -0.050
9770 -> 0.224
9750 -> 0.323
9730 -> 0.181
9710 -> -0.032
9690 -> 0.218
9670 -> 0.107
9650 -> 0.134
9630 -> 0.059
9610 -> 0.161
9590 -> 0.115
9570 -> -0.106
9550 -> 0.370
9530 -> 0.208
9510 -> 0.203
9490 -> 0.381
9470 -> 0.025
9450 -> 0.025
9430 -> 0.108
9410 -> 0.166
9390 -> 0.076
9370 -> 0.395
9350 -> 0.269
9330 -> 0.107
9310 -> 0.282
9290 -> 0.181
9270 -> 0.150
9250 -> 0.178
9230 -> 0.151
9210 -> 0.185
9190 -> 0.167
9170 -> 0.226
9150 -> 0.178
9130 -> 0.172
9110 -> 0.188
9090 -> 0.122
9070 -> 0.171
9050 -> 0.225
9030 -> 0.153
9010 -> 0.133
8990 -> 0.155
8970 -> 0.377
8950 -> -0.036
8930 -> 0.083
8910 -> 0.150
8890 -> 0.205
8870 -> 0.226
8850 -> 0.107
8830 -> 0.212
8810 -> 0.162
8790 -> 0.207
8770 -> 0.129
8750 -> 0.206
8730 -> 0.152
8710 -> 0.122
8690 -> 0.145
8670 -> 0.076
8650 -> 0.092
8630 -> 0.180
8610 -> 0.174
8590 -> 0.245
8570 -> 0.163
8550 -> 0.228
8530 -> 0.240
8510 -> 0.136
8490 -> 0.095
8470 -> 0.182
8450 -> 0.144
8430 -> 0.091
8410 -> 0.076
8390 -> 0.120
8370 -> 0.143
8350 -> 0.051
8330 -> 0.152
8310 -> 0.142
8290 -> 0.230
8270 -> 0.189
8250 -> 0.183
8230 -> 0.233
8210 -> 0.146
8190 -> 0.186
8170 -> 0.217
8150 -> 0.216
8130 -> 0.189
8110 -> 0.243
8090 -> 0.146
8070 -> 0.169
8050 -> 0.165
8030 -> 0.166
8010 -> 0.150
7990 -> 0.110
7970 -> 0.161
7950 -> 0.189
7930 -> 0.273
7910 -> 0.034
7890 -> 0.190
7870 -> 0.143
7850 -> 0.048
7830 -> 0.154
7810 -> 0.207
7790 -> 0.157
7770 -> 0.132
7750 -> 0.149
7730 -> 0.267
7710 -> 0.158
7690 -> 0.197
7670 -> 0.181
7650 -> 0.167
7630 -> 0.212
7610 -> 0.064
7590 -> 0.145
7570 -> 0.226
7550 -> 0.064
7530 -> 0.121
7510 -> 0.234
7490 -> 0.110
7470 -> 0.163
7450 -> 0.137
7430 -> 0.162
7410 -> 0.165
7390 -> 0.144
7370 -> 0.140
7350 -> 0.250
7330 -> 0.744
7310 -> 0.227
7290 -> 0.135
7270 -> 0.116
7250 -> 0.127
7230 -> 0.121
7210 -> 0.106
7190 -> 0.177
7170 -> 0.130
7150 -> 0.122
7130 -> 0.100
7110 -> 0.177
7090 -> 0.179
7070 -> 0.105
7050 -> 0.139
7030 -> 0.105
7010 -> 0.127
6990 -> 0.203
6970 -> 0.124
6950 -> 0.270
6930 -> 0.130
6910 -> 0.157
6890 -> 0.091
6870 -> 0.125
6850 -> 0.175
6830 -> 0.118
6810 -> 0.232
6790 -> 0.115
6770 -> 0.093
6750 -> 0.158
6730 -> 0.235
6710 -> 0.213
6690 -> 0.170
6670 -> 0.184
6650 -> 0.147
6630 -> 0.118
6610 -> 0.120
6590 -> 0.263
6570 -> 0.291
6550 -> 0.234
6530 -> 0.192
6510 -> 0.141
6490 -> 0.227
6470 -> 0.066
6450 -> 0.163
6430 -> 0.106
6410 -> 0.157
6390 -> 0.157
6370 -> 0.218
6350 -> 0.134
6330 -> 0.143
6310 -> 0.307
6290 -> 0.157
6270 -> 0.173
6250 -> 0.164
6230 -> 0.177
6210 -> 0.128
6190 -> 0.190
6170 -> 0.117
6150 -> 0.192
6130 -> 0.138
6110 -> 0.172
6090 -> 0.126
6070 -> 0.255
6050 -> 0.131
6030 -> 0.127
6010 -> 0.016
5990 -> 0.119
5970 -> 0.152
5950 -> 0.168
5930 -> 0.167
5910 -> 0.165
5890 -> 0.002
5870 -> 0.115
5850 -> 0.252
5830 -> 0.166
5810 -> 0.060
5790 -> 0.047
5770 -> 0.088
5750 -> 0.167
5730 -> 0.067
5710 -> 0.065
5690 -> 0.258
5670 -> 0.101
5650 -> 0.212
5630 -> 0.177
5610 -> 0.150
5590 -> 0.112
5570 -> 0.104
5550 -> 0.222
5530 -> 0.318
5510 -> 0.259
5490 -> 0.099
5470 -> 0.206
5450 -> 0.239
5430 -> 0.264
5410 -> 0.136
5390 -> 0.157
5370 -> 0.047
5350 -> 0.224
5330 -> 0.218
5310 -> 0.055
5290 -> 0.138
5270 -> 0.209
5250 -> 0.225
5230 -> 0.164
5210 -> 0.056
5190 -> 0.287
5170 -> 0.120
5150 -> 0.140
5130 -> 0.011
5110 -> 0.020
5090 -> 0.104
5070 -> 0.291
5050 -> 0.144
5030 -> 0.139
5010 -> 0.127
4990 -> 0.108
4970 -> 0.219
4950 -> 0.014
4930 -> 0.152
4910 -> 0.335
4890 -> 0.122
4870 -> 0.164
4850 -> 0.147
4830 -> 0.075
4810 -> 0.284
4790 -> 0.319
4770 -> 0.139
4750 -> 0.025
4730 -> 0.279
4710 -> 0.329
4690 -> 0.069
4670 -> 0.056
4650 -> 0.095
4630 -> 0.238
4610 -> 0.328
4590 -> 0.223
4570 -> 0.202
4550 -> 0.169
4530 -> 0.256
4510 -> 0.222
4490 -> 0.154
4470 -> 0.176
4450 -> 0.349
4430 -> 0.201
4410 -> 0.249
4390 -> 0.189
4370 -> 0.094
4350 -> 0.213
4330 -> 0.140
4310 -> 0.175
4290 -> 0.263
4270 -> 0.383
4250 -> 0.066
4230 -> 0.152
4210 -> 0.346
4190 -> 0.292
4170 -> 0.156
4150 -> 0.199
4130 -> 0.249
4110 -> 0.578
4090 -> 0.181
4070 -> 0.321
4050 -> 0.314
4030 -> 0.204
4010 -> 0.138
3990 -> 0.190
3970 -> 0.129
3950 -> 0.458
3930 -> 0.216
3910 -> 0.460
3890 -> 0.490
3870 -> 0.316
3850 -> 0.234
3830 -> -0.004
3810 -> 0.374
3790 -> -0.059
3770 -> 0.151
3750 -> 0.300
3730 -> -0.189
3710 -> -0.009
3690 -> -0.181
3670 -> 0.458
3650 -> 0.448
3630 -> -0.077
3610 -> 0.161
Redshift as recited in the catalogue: 0.964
